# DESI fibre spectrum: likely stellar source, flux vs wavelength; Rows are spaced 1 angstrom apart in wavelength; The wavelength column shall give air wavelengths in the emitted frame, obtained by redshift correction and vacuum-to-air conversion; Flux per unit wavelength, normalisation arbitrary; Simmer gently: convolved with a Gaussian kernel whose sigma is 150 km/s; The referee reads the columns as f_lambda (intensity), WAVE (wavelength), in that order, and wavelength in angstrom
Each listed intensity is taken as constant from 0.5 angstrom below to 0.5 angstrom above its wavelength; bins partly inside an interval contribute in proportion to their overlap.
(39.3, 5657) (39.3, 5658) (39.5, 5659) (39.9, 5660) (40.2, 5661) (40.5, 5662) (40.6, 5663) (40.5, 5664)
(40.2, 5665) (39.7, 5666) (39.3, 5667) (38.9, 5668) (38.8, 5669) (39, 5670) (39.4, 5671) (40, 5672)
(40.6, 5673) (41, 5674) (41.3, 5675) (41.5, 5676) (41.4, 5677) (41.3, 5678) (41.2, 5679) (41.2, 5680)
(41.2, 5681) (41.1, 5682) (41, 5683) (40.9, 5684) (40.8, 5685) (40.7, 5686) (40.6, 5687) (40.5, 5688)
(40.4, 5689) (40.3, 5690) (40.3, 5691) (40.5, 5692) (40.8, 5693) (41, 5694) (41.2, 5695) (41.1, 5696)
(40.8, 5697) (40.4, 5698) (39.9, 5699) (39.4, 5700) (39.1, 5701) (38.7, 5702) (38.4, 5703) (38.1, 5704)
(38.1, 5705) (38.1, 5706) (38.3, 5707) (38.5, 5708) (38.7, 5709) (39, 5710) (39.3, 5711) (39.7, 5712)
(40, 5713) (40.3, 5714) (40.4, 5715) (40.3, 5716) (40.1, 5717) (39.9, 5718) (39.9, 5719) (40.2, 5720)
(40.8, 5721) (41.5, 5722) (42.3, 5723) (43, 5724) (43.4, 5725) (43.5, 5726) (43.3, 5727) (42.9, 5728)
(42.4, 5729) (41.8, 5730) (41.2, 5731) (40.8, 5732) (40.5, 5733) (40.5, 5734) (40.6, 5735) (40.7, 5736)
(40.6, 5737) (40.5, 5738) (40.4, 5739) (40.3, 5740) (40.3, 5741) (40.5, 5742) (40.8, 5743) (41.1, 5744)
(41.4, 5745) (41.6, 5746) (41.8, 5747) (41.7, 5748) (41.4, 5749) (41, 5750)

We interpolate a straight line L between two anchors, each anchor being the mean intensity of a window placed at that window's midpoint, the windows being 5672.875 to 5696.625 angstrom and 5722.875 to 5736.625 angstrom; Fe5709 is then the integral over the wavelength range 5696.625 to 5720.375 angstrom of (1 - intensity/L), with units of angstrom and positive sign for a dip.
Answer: 1.2 angstrom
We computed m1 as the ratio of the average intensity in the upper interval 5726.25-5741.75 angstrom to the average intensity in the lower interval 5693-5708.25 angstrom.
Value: 1.04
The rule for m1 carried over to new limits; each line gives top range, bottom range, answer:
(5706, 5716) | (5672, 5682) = 0.96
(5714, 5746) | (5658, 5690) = 1.02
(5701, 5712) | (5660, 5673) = 0.97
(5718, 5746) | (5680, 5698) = 1.01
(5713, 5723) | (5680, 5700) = 0.99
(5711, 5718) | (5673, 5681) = 0.97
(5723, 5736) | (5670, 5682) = 1.03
